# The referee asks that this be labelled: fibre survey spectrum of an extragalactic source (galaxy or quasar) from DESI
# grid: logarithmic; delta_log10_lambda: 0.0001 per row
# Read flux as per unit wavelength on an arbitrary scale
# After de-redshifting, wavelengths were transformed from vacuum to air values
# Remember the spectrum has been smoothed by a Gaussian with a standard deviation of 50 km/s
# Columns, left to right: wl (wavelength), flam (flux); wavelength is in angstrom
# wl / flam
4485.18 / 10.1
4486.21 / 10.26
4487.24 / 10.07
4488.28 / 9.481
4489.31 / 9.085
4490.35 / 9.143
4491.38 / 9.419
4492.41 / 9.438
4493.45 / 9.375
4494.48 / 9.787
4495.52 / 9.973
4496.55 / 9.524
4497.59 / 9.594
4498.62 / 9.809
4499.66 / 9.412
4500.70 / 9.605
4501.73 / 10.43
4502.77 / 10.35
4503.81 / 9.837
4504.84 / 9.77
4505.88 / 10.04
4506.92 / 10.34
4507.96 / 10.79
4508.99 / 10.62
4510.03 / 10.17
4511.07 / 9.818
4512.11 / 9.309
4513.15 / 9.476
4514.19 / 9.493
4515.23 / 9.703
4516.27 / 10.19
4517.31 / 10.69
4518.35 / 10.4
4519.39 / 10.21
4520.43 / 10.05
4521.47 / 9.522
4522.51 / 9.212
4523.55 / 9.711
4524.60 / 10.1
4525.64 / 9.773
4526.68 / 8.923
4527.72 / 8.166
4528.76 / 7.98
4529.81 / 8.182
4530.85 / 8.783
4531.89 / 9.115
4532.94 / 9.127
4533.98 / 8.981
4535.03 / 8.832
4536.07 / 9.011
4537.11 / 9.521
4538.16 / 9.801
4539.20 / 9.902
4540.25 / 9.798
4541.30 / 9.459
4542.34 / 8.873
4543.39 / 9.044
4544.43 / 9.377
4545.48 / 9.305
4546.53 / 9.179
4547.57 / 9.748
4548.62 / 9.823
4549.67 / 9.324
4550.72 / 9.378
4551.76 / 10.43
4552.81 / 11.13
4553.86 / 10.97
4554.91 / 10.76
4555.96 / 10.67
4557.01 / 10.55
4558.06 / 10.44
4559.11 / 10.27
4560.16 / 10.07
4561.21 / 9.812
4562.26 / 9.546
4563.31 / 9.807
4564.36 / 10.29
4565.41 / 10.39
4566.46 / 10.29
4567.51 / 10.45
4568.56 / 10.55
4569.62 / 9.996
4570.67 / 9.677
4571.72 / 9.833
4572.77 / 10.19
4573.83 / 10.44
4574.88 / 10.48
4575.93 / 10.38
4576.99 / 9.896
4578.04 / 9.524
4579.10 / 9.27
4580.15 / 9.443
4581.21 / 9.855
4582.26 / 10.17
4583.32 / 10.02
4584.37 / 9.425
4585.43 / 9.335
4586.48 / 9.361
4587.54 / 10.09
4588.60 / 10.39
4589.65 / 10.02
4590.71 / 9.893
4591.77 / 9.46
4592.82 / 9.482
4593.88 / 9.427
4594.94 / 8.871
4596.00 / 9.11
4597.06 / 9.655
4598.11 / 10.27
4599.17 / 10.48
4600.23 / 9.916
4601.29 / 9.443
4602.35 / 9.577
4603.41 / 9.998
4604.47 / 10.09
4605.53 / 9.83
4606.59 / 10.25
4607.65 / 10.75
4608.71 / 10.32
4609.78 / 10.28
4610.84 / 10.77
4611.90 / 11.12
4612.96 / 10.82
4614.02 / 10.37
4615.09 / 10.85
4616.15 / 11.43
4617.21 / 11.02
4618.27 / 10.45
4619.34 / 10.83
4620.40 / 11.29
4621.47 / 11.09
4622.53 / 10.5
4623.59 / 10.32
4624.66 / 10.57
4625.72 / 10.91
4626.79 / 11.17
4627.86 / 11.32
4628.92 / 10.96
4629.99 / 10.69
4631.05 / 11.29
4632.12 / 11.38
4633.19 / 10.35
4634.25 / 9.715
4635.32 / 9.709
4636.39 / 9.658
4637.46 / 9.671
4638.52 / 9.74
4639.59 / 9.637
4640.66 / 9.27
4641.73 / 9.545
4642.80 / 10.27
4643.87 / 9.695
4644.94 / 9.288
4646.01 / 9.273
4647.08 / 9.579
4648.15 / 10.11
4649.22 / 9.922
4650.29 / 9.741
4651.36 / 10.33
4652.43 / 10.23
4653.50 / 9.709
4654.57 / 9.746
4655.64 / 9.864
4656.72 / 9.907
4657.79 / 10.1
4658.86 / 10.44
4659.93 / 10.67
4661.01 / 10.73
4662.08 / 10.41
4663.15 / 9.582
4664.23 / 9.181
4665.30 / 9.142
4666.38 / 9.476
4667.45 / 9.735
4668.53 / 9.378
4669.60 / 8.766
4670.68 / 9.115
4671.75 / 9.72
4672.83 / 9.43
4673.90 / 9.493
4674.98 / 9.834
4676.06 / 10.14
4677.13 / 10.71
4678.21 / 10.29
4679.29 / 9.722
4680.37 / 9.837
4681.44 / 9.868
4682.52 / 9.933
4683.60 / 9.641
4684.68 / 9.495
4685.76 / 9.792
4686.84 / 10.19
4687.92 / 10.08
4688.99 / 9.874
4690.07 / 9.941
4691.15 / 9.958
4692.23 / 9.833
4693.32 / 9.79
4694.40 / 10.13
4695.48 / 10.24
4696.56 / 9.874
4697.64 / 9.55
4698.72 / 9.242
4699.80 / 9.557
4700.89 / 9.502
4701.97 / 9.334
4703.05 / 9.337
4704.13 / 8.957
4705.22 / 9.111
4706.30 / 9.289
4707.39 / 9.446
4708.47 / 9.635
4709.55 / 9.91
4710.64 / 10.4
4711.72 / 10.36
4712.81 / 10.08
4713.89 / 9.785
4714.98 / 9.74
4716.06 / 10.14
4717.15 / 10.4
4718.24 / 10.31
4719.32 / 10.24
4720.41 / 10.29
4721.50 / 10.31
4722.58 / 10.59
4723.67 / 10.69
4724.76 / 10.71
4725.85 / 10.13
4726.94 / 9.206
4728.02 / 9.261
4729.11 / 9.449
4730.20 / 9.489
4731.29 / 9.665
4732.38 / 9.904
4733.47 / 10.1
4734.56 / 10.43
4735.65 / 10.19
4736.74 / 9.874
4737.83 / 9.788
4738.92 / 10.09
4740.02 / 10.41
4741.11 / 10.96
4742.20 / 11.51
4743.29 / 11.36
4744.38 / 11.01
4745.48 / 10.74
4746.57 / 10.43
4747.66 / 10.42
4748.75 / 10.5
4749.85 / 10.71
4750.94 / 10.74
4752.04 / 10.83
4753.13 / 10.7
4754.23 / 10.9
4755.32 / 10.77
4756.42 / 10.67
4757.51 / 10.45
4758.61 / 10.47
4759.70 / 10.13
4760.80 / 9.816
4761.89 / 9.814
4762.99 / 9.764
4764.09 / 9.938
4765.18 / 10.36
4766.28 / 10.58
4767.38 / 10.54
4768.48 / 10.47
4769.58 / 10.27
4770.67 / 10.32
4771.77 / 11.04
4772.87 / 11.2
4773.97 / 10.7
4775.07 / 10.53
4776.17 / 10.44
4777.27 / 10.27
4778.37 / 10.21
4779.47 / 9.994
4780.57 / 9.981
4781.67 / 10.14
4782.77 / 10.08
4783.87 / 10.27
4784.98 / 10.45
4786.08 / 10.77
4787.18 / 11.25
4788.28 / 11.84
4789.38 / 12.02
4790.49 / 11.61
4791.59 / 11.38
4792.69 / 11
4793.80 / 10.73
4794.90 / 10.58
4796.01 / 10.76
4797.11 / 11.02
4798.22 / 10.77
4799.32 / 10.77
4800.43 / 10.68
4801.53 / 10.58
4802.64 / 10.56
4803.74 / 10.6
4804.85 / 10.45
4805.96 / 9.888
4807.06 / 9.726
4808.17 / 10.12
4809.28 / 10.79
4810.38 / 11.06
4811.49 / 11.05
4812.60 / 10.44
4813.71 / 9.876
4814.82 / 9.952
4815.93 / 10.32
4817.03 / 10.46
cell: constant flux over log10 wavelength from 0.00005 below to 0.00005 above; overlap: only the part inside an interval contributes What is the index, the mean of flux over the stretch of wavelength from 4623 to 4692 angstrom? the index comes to 9.97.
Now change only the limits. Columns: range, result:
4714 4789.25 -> 10.4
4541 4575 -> 10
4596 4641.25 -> 10.4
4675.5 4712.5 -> 9.79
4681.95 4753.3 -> 10.1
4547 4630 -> 10.2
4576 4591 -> 9.78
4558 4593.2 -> 9.95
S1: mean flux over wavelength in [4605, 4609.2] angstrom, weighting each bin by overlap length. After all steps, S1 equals 10.3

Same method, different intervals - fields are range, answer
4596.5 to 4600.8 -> 10.1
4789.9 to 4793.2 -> 11.3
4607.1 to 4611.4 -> 10.5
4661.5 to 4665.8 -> 9.61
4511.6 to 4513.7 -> 9.39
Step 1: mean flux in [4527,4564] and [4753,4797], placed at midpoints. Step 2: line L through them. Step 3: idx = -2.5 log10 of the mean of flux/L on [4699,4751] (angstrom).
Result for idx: 0.03 mag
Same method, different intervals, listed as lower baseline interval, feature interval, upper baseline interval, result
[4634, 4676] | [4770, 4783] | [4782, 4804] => 0.03 mag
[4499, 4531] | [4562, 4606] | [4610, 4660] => 0.02 mag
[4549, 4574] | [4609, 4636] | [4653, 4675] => -0.09 mag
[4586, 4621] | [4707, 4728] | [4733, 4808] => 0.03 mag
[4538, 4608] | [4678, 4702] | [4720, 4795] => 0.05 mag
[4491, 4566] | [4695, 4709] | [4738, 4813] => 0.10 mag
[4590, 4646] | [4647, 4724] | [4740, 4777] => 0.06 mag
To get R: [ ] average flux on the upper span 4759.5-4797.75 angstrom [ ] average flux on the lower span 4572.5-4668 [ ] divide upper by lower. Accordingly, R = 1.05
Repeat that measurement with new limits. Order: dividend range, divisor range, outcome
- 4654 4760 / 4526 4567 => 1.04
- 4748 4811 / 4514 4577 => 1.08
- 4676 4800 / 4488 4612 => 1.05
